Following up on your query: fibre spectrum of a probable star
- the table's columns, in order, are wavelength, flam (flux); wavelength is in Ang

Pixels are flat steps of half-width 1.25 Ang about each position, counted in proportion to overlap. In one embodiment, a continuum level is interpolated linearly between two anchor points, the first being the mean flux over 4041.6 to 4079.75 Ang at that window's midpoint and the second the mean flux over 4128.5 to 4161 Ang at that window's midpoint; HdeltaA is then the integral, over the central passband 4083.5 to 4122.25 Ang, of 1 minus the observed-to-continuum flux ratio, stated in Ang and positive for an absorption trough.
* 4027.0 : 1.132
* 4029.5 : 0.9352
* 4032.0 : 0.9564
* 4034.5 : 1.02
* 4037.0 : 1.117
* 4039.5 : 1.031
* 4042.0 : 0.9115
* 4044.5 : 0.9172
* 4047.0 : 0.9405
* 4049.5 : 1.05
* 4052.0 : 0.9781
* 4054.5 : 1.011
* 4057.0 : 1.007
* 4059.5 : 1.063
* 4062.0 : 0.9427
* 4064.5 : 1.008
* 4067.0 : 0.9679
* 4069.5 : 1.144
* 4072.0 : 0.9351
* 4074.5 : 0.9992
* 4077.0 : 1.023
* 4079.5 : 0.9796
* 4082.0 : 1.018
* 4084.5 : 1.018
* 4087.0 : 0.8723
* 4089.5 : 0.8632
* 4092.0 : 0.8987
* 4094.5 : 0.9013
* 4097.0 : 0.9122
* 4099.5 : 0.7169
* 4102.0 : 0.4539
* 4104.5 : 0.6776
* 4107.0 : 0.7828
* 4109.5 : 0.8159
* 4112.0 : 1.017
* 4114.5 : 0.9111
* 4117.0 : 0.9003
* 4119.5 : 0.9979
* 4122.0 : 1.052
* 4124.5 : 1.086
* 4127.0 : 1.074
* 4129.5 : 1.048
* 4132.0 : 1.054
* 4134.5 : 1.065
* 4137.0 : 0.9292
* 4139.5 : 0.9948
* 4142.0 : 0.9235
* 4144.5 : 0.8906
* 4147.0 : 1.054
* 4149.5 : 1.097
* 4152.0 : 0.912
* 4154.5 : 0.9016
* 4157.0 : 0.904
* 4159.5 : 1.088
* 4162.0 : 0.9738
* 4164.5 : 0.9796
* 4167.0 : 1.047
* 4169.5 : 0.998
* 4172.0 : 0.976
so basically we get 5.3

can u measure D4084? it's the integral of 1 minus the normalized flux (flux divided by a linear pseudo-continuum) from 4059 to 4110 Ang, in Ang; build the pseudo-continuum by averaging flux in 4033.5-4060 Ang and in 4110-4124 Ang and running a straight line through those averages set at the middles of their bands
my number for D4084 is 4.3 Ang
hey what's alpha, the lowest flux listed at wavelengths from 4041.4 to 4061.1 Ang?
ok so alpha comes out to 0.9115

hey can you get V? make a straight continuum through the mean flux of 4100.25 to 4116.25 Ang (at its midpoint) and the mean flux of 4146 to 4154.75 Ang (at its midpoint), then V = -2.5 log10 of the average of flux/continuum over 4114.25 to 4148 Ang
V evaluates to -0.12 mag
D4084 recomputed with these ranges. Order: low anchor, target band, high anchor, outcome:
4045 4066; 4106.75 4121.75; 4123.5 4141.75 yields 1.5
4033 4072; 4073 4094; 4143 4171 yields 0.9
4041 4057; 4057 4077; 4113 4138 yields -0.6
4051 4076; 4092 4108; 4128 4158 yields 3.9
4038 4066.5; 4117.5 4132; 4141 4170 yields -0.9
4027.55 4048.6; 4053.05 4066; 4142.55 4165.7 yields -0.3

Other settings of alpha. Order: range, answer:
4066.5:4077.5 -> 0.9351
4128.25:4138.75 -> 0.9292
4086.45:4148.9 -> 0.4539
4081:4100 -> 0.7169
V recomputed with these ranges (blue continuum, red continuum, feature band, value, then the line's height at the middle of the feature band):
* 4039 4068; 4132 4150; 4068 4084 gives -0.03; 0.987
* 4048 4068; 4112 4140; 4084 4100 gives 0.14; 1.01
